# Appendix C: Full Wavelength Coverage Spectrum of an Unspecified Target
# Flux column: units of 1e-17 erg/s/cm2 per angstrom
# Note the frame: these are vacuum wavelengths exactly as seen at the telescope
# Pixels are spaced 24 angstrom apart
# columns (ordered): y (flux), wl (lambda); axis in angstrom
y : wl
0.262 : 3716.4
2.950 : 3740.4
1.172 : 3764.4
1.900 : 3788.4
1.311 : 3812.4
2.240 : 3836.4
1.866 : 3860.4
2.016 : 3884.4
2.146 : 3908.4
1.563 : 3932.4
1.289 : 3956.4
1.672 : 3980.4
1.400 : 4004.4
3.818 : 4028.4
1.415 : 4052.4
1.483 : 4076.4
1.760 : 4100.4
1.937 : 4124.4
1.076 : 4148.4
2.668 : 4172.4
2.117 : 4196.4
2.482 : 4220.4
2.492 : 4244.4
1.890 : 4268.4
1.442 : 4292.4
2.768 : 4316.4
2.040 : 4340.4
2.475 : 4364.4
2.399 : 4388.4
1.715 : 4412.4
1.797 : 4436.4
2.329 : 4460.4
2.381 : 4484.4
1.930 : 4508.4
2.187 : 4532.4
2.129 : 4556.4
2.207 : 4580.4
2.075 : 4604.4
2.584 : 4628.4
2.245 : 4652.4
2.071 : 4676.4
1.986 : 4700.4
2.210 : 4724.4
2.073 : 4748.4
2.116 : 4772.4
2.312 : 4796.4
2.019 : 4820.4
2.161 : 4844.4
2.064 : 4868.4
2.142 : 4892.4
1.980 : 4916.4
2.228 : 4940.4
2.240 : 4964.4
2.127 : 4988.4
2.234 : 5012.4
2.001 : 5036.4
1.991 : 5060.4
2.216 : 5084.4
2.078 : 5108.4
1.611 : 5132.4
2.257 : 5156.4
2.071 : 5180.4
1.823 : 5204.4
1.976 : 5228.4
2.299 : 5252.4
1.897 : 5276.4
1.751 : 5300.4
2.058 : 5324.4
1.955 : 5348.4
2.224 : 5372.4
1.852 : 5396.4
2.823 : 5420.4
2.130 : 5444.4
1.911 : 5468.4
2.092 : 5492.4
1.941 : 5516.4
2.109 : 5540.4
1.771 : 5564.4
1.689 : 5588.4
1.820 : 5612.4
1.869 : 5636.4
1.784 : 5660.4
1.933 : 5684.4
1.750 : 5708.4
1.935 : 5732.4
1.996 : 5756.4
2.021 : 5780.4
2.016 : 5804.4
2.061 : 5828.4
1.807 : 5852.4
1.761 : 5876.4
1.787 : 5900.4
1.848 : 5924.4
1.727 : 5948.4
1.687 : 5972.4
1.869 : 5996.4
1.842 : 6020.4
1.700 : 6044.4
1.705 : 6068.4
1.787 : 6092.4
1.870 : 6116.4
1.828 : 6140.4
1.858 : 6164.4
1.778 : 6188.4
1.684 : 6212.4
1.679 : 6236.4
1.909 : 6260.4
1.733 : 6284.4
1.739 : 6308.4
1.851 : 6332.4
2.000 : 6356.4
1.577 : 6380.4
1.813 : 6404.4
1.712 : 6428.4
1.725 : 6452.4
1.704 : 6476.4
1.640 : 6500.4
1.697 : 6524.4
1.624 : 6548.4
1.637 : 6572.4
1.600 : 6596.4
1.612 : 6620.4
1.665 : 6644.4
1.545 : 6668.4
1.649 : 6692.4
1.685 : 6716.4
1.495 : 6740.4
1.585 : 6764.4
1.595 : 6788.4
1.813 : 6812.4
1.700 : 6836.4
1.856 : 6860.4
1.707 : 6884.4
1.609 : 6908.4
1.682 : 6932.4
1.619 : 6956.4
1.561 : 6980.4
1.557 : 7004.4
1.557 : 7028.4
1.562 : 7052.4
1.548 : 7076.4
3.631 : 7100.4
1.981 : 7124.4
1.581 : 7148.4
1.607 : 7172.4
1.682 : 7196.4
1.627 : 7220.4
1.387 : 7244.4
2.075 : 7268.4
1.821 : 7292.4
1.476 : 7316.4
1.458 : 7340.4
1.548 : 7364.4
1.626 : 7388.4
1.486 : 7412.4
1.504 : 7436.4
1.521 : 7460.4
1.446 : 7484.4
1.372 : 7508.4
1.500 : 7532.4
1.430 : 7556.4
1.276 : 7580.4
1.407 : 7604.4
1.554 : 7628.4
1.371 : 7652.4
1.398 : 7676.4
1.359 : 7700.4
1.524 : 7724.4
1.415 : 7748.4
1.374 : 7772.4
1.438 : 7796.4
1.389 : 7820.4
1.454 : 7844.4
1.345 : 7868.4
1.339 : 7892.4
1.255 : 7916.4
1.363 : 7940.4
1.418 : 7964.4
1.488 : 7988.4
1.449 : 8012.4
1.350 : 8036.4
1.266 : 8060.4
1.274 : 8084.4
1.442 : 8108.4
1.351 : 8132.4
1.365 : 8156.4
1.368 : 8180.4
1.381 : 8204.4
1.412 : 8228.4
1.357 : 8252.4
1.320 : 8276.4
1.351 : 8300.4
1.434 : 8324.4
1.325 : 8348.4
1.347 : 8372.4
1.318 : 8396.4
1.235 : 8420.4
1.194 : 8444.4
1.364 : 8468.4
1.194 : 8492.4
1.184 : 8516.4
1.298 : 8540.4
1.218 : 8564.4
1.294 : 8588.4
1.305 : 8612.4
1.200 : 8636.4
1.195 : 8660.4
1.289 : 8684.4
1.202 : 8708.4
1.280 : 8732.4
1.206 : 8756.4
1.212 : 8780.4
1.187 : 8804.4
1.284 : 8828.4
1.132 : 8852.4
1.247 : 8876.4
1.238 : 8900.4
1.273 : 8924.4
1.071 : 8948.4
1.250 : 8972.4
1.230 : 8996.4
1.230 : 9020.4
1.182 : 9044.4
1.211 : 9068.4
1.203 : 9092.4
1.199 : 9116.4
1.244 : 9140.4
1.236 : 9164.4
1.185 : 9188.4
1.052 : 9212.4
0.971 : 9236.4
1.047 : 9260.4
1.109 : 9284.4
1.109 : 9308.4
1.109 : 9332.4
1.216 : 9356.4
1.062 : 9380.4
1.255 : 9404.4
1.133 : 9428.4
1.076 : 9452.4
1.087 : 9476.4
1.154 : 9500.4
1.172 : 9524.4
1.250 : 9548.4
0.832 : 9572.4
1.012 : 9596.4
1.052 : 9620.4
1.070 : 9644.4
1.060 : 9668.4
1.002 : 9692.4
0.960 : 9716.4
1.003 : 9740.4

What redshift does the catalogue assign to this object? 0.082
